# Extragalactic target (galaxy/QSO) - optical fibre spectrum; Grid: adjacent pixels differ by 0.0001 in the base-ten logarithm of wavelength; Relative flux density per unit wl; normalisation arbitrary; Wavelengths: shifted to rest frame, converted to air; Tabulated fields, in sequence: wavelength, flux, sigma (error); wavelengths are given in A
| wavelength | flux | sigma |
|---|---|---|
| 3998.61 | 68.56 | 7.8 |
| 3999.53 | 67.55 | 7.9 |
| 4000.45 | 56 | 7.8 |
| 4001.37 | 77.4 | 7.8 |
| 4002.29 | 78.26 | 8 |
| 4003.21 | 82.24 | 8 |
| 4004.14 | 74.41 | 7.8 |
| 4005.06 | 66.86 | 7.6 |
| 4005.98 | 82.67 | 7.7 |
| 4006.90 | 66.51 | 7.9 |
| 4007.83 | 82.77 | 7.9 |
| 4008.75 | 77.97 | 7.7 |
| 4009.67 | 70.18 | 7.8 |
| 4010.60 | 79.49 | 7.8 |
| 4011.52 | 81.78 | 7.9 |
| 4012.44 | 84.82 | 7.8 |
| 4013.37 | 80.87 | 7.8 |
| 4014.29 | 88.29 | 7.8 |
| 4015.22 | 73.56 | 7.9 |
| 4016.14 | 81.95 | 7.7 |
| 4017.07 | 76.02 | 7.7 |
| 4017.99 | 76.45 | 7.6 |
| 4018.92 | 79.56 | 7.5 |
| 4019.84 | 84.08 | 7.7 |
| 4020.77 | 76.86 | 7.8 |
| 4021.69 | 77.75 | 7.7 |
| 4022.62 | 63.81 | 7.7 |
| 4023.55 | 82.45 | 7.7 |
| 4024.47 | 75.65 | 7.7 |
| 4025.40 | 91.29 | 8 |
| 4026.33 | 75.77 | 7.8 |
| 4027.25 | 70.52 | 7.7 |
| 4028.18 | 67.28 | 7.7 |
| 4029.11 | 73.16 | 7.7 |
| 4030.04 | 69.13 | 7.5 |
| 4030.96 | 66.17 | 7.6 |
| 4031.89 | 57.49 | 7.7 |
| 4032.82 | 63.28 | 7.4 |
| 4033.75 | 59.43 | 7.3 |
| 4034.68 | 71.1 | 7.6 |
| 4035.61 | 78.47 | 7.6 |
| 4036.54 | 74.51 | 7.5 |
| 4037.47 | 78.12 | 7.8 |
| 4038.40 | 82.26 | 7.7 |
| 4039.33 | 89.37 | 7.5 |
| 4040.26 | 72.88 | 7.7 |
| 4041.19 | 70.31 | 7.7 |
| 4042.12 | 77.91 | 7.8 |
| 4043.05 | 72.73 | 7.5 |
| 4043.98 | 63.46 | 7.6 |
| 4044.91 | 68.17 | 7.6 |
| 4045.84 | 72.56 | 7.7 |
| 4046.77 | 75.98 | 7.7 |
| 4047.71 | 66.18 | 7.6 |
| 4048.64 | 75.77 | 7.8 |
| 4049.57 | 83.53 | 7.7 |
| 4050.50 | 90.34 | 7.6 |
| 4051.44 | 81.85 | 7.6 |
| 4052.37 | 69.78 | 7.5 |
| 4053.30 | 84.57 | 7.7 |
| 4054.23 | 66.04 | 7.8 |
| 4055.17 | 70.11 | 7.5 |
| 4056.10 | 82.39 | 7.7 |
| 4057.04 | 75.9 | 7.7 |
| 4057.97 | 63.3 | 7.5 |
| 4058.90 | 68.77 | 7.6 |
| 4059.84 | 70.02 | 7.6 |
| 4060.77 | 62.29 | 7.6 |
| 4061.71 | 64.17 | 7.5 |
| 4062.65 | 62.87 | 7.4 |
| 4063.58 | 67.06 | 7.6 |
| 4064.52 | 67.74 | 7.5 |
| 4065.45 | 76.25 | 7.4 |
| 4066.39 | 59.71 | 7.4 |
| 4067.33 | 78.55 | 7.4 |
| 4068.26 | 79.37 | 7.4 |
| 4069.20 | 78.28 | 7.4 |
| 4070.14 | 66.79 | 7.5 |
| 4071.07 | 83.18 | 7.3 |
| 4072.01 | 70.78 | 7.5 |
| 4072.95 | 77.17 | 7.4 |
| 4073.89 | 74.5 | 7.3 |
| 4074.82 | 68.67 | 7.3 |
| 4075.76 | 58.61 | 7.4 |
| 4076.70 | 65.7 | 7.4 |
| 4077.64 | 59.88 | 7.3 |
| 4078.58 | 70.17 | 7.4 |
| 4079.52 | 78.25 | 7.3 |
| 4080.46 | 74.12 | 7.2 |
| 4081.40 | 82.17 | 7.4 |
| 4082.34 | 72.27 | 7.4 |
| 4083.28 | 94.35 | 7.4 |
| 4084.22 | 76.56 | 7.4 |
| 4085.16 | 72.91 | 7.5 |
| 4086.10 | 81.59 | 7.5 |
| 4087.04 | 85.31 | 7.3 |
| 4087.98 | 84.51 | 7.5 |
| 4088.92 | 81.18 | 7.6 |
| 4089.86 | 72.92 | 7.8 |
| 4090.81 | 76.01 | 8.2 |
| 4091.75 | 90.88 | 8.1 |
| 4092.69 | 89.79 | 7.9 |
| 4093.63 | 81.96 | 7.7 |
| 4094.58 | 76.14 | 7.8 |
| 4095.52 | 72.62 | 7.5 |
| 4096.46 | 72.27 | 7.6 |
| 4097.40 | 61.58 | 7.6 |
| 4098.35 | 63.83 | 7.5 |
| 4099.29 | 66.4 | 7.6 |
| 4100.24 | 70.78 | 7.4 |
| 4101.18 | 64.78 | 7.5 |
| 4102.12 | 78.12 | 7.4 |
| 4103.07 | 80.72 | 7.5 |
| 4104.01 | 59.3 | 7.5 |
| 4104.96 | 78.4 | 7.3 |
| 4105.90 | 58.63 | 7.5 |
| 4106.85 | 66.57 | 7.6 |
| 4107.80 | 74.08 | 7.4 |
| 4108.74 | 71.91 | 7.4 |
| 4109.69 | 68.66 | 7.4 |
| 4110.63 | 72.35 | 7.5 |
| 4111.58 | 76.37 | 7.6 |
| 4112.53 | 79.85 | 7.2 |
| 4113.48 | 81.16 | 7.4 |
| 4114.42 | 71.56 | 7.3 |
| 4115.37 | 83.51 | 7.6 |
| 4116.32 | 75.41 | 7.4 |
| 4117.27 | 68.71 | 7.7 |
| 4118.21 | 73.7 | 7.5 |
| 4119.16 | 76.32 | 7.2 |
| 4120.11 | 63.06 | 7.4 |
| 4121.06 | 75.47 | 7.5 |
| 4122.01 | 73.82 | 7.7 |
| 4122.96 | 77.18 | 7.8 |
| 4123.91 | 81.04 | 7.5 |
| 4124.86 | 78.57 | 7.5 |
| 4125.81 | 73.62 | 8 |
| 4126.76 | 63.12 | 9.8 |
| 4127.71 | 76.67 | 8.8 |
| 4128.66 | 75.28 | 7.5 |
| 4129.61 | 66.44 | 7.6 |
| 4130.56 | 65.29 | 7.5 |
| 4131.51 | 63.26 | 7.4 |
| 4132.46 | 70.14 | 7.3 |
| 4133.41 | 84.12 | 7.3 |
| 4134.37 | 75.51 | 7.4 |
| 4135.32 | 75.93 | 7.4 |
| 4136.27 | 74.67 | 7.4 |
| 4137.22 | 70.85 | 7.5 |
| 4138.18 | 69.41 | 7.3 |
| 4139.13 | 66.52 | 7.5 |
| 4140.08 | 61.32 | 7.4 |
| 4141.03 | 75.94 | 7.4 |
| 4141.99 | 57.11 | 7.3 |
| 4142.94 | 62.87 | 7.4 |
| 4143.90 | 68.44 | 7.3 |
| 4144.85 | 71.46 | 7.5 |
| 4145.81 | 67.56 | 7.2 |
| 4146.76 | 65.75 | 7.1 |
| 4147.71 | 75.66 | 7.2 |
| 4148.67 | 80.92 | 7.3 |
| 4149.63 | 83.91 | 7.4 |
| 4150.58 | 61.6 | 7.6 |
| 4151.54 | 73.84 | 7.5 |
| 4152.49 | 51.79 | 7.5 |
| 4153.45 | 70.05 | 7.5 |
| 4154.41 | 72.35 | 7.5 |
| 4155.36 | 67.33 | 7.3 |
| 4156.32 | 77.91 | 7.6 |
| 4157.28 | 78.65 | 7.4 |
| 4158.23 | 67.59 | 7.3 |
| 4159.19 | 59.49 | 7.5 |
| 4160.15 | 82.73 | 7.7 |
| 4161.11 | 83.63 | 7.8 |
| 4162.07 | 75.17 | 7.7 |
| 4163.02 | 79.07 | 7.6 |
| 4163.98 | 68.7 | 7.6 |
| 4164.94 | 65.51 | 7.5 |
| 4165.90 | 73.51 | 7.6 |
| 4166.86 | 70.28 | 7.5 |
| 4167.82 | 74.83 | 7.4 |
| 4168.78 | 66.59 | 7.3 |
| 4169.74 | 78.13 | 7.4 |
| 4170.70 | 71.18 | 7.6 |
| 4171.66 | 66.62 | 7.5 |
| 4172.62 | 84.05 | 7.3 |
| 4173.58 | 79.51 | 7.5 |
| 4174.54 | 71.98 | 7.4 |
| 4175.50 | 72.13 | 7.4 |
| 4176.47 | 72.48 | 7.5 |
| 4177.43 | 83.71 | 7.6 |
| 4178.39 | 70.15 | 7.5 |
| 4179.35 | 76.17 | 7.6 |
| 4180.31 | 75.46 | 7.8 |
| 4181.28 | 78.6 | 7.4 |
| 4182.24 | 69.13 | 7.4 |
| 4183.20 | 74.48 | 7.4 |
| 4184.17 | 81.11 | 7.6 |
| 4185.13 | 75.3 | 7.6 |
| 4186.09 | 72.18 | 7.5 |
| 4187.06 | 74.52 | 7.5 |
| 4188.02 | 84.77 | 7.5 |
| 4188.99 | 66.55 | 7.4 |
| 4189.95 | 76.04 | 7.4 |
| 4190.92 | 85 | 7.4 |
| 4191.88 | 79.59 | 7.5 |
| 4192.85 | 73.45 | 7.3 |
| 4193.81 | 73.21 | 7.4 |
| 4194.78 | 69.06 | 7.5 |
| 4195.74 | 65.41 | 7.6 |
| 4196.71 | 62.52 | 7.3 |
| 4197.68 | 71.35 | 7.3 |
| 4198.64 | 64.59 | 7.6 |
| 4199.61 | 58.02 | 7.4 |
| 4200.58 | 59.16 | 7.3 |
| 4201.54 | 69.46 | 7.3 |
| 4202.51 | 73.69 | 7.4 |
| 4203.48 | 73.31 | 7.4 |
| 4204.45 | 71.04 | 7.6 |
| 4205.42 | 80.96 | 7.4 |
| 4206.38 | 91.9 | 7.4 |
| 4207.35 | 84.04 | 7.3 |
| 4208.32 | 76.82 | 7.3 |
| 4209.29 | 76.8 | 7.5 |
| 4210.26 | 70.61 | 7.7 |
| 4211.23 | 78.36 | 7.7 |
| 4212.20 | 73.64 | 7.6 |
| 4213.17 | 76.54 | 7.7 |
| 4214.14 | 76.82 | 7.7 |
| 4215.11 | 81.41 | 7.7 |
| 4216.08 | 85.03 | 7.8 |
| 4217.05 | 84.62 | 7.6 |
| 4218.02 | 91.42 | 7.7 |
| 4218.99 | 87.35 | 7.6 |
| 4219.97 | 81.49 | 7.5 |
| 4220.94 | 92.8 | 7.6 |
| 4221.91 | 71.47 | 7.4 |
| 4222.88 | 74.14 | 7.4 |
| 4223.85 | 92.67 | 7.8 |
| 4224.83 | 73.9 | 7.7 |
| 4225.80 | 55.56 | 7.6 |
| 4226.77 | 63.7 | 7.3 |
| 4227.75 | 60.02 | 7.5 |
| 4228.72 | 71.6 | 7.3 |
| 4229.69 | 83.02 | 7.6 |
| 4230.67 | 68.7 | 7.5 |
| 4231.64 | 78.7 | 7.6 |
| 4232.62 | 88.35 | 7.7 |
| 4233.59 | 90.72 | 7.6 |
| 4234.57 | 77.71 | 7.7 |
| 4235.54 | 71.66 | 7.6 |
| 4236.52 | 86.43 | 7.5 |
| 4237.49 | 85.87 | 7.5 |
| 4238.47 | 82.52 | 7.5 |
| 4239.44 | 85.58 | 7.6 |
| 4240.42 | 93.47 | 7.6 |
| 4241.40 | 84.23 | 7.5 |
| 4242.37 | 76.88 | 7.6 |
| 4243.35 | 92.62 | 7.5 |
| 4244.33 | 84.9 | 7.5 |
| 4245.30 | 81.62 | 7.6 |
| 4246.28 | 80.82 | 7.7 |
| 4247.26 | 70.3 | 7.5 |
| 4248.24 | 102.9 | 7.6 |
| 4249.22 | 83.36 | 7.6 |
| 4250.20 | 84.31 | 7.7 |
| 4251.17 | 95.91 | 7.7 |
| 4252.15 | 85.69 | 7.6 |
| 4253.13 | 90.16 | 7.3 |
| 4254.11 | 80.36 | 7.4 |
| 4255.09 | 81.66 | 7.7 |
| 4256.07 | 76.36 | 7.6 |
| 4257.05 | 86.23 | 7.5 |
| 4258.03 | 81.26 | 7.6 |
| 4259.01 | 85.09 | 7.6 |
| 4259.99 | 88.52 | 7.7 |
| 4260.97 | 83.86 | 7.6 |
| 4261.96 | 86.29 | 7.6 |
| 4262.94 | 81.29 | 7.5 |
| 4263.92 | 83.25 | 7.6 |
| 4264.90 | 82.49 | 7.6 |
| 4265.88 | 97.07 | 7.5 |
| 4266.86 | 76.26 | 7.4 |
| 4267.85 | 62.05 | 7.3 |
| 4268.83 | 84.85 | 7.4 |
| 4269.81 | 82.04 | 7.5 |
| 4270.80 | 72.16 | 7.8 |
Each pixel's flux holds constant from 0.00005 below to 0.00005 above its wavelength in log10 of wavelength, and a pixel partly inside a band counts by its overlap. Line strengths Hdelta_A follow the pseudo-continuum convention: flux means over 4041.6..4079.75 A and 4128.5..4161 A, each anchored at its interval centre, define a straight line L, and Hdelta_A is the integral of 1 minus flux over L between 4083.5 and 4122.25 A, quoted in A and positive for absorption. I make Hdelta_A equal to -1.8 A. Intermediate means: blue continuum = 71.9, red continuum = 70.4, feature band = 74.5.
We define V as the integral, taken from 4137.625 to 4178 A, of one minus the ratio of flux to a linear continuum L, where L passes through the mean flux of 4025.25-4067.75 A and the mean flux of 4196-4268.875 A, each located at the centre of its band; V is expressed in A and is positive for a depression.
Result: 2.7 A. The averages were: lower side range 72.2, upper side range 79.7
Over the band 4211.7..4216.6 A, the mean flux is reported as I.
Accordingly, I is 78.8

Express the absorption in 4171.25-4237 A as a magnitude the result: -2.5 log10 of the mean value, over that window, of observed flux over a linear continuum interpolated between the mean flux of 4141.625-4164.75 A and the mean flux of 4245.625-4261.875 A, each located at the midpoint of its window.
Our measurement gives 0.03 mag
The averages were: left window 71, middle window 75.8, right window 84.8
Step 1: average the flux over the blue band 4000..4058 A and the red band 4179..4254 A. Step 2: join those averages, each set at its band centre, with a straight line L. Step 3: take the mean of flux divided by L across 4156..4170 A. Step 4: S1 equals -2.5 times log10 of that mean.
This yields 0.057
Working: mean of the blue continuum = 75.2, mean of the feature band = 73.3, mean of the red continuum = 78.1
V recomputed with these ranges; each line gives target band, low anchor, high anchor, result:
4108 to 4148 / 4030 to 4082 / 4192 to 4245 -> 1.3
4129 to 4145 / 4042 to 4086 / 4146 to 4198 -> 0.8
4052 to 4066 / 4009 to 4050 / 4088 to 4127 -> 0.9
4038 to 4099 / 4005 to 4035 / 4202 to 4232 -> 1.2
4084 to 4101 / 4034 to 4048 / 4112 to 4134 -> -0.6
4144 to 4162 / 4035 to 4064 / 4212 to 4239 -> 1.2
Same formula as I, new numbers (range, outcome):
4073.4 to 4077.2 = 66.9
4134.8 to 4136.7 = 75.5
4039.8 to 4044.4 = 71.6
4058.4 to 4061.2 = 67.1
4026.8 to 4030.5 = 70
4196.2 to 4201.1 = 63.2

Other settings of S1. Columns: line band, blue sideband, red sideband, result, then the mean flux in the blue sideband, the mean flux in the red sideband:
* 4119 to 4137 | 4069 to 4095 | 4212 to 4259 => 0.07 mag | 76.6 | 81.5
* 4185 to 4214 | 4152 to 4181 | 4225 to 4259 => 0.04 mag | 72.9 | 81.3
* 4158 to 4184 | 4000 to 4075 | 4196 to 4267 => 0.06 mag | 74.2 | 79.9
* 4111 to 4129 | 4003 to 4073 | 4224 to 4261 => 0.03 mag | 74.3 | 81.5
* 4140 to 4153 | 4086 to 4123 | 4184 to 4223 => 0.10 mag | 74.3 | 76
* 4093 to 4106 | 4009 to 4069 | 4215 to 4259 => 0.08 mag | 74.1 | 81.8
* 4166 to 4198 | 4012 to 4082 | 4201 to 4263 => 0.07 mag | 73.6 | 80.9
